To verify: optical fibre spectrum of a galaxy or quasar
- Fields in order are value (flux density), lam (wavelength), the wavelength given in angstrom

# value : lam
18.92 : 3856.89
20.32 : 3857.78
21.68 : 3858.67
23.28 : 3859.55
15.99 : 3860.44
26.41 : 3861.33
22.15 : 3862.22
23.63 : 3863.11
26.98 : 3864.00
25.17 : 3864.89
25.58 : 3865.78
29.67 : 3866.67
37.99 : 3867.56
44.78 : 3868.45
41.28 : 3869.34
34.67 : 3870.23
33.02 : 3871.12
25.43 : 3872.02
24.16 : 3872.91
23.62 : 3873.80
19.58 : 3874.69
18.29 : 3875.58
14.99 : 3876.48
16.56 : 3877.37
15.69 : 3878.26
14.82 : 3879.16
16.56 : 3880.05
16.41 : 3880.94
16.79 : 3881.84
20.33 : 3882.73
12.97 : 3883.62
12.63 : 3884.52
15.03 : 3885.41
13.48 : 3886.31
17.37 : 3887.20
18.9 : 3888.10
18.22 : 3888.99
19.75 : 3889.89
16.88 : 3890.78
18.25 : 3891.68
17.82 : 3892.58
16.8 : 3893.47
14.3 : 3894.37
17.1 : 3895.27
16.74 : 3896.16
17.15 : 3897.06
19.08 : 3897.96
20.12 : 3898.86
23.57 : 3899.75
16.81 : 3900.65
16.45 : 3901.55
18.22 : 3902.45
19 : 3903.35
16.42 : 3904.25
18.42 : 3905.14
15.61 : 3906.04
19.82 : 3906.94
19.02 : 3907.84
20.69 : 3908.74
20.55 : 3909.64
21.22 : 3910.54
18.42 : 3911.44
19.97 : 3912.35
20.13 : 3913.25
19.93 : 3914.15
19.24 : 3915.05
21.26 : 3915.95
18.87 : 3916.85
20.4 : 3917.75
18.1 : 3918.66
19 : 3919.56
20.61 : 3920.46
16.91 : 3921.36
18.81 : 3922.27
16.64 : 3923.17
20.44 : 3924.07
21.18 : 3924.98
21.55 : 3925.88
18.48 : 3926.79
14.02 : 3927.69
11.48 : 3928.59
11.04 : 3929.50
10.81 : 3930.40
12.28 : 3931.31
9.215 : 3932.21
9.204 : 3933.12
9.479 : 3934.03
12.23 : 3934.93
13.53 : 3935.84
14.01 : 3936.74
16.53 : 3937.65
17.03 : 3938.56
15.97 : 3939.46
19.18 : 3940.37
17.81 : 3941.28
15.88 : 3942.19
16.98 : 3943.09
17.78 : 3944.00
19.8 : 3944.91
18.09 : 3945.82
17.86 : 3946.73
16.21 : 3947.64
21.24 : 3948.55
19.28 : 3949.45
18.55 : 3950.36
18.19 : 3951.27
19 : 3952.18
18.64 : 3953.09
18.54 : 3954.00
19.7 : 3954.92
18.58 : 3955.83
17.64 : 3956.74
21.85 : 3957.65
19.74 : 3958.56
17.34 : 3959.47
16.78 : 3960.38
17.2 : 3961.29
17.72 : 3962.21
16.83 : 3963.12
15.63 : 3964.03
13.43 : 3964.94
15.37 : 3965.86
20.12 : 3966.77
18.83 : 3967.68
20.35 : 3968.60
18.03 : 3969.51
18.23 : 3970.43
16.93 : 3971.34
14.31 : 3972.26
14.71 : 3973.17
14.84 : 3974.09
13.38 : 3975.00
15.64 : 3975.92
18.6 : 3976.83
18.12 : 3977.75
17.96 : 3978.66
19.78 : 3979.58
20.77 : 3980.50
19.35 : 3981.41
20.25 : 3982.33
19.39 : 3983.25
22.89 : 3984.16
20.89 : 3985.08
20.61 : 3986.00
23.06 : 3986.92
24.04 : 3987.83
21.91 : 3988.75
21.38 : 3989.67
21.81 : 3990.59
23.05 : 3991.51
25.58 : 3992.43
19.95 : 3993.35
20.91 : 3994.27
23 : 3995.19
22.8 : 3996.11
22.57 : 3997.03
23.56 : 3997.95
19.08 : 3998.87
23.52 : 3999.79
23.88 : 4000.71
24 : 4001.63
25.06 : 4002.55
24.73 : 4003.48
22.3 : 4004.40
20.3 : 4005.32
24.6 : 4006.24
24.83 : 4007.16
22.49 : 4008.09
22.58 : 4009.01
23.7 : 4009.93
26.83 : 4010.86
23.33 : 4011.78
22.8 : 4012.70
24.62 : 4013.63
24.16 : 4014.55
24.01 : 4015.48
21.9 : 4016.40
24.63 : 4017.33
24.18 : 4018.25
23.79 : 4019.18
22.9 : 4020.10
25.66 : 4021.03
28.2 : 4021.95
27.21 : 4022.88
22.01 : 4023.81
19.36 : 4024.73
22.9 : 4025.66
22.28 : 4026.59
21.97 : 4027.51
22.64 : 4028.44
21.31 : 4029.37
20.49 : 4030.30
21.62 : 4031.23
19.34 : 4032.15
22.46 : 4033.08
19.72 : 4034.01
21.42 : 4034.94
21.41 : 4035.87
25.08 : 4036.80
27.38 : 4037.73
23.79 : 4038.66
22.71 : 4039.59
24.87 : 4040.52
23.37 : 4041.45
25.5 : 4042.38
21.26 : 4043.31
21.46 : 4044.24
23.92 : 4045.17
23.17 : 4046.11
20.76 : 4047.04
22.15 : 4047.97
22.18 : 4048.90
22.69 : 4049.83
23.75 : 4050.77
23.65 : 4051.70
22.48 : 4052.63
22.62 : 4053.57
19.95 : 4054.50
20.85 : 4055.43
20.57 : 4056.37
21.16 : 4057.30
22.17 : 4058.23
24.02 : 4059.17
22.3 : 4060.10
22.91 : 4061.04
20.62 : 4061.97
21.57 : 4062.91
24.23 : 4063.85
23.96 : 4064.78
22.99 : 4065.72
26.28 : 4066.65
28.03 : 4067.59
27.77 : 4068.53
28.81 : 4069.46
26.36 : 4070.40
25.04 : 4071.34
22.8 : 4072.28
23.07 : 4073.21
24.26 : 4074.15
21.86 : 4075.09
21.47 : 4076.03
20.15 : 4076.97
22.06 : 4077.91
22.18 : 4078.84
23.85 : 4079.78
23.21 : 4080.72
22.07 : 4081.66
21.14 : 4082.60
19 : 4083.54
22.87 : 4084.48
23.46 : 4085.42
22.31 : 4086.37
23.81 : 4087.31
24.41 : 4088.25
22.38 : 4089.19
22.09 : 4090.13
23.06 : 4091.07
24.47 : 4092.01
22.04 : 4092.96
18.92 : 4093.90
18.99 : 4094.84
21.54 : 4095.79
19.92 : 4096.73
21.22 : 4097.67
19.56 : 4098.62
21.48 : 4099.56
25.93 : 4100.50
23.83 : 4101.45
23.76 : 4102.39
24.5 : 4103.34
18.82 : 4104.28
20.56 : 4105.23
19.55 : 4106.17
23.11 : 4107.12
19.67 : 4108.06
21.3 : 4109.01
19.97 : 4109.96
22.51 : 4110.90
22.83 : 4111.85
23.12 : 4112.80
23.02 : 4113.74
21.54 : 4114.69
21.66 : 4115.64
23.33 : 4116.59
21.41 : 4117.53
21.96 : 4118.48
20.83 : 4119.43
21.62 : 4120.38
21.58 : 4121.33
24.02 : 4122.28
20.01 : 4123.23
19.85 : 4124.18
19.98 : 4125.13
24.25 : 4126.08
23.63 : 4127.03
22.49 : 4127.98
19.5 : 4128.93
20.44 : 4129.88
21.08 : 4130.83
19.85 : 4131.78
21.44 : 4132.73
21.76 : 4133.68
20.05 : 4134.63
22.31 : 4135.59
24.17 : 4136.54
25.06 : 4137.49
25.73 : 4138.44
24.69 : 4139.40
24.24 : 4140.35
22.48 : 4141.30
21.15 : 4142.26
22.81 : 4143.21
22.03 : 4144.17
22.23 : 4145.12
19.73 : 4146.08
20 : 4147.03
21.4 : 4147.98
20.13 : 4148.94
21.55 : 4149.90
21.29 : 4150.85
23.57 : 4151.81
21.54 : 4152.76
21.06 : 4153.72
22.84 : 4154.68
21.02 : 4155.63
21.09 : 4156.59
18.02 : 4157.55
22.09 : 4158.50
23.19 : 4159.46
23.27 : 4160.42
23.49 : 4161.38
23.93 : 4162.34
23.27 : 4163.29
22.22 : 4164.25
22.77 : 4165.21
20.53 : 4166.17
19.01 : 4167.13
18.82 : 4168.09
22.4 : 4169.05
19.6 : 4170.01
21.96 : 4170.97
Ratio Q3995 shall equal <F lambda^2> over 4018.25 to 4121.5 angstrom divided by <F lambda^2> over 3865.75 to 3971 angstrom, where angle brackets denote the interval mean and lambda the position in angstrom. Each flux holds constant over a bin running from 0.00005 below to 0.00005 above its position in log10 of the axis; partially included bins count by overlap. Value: 1.31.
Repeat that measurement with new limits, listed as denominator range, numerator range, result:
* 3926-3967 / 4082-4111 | 1.43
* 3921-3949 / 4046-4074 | 1.57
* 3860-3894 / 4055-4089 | 1.17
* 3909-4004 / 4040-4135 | 1.28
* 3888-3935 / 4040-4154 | 1.40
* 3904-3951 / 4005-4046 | 1.41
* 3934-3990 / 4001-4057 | 1.32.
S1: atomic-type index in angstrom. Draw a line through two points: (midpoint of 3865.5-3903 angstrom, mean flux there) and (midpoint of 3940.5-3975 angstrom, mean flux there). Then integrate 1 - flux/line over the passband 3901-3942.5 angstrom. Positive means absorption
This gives 4.6 angstrom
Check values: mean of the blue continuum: 20.6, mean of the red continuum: 17.7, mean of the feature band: 17.1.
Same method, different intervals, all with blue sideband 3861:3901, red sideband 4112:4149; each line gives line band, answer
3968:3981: 2.6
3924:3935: 3.9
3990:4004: -0.8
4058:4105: -2.2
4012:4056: -2.4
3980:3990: 0.1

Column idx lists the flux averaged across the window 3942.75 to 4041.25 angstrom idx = 20.9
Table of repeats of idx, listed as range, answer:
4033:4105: 22.8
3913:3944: 16.4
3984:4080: 23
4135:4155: 22.4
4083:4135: 21.8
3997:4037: 23.1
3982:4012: 22.7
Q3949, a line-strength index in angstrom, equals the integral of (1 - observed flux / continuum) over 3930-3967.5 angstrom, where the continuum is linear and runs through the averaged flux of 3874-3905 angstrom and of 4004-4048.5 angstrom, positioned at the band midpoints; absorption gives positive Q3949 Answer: 6.0 angstrom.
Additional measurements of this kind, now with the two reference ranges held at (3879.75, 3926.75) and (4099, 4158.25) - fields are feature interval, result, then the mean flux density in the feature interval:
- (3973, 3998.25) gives -1.1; 20.4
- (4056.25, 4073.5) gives -2.6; 24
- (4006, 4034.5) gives -4.3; 23.2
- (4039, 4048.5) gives -1.1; 22.9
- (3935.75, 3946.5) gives 1.1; 17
